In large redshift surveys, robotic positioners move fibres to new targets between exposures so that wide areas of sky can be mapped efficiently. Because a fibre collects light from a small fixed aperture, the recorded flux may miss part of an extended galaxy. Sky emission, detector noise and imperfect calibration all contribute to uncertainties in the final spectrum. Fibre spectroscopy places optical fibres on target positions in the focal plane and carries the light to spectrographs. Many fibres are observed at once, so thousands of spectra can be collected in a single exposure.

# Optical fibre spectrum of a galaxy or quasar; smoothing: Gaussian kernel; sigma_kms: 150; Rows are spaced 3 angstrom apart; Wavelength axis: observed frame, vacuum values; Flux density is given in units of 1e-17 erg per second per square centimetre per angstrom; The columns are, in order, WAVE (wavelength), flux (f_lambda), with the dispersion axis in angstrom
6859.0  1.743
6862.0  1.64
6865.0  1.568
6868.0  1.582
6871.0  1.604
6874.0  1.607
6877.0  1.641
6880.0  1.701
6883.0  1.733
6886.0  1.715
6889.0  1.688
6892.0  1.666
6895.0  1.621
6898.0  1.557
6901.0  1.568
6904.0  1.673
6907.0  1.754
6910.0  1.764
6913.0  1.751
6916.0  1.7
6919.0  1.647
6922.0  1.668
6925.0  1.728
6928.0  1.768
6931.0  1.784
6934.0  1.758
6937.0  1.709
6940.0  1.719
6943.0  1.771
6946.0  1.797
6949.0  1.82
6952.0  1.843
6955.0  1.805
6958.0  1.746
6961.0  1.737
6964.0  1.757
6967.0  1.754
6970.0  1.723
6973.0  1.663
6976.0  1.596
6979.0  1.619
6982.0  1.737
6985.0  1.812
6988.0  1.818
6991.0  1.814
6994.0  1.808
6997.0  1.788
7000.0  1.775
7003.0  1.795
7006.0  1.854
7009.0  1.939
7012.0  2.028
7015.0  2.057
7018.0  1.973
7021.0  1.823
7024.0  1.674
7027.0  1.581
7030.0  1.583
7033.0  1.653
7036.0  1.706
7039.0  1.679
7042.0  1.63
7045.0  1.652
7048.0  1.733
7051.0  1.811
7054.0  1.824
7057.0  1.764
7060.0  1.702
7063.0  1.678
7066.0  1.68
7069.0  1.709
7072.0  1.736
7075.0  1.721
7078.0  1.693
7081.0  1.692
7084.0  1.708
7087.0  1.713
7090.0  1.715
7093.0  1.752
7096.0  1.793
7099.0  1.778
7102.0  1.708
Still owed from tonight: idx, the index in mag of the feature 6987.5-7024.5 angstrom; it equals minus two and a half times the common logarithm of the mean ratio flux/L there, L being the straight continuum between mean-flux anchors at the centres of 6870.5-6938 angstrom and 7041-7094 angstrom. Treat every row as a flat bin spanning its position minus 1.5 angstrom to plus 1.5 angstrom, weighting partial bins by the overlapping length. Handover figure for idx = -0.10 mag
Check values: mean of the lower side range 1.69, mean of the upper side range 1.72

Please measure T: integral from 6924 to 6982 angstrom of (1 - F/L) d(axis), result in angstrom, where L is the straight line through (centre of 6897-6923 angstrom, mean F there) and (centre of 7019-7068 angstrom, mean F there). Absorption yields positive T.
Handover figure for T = -1.9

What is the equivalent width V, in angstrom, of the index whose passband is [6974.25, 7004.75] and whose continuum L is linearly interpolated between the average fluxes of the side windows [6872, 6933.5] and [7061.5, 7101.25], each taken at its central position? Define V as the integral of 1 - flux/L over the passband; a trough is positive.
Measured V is -0.9 angstrom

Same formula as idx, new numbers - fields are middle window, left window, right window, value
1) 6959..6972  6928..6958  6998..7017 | 0.05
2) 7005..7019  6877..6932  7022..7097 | -0.16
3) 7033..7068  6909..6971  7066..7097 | 0.01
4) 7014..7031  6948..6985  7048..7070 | -0.03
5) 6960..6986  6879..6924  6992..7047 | 0.02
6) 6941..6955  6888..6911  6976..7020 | -0.04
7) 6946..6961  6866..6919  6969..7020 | -0.03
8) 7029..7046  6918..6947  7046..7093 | 0.05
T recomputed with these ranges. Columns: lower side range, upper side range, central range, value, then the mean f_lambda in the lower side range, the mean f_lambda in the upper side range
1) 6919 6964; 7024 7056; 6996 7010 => -0.9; 1.76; 1.69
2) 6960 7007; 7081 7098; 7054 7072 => 0.2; 1.75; 1.73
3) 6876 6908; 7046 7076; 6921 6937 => -0.6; 1.66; 1.73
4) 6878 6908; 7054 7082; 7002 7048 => -1.9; 1.67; 1.71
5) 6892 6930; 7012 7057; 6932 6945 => -0.3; 1.68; 1.75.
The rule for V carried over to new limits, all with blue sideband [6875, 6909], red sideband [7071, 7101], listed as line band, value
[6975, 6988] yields -0.1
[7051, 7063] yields -0.3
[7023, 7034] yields 0.6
